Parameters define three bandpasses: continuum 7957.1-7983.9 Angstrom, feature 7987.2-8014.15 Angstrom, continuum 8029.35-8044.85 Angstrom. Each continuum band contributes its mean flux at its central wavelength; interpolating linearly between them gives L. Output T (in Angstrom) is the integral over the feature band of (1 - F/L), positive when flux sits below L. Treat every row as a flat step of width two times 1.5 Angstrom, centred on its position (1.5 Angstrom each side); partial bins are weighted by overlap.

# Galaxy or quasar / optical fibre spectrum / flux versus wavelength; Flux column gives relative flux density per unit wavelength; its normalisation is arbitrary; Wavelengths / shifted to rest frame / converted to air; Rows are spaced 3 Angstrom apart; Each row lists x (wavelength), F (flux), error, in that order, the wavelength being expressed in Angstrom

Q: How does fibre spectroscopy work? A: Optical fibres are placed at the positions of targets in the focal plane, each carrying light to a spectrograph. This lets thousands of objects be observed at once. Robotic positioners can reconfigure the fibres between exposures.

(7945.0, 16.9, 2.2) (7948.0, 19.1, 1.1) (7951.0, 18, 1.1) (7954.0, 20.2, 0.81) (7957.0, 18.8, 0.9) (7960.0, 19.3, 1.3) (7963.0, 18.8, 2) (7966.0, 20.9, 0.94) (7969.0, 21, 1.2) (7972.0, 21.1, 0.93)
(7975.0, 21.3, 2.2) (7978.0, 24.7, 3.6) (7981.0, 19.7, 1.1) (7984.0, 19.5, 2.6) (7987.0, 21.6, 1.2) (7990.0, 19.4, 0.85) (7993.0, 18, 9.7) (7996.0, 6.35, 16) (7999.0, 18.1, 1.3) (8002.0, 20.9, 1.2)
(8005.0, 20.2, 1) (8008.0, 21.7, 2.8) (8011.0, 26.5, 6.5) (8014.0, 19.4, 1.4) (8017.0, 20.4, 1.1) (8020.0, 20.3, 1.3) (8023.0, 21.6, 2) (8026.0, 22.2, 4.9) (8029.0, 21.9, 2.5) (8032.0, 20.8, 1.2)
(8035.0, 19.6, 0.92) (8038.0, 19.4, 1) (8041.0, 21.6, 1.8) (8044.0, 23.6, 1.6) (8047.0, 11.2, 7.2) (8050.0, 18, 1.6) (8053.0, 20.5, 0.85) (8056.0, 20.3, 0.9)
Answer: 2.27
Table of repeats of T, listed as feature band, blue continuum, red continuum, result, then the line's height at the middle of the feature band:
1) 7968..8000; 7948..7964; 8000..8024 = 1.53 Angstrom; 20.2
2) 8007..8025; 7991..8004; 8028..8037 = -3.12 Angstrom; 18.5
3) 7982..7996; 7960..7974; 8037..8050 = 1.21 Angstrom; 19.9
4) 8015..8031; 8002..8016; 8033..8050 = -0.49 Angstrom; 20.6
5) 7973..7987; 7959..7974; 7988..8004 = -1.96 Angstrom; 18.7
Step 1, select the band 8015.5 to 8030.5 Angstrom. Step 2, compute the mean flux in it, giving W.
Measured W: 21.3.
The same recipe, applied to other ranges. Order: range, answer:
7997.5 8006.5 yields 19.7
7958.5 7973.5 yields 20.2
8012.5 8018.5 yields 19.9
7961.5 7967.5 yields 19.8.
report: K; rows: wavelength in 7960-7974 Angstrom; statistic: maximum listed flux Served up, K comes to 21.1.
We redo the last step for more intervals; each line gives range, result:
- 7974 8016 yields 26.5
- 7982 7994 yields 21.6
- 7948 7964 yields 20.2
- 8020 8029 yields 22.2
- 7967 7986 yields 24.7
